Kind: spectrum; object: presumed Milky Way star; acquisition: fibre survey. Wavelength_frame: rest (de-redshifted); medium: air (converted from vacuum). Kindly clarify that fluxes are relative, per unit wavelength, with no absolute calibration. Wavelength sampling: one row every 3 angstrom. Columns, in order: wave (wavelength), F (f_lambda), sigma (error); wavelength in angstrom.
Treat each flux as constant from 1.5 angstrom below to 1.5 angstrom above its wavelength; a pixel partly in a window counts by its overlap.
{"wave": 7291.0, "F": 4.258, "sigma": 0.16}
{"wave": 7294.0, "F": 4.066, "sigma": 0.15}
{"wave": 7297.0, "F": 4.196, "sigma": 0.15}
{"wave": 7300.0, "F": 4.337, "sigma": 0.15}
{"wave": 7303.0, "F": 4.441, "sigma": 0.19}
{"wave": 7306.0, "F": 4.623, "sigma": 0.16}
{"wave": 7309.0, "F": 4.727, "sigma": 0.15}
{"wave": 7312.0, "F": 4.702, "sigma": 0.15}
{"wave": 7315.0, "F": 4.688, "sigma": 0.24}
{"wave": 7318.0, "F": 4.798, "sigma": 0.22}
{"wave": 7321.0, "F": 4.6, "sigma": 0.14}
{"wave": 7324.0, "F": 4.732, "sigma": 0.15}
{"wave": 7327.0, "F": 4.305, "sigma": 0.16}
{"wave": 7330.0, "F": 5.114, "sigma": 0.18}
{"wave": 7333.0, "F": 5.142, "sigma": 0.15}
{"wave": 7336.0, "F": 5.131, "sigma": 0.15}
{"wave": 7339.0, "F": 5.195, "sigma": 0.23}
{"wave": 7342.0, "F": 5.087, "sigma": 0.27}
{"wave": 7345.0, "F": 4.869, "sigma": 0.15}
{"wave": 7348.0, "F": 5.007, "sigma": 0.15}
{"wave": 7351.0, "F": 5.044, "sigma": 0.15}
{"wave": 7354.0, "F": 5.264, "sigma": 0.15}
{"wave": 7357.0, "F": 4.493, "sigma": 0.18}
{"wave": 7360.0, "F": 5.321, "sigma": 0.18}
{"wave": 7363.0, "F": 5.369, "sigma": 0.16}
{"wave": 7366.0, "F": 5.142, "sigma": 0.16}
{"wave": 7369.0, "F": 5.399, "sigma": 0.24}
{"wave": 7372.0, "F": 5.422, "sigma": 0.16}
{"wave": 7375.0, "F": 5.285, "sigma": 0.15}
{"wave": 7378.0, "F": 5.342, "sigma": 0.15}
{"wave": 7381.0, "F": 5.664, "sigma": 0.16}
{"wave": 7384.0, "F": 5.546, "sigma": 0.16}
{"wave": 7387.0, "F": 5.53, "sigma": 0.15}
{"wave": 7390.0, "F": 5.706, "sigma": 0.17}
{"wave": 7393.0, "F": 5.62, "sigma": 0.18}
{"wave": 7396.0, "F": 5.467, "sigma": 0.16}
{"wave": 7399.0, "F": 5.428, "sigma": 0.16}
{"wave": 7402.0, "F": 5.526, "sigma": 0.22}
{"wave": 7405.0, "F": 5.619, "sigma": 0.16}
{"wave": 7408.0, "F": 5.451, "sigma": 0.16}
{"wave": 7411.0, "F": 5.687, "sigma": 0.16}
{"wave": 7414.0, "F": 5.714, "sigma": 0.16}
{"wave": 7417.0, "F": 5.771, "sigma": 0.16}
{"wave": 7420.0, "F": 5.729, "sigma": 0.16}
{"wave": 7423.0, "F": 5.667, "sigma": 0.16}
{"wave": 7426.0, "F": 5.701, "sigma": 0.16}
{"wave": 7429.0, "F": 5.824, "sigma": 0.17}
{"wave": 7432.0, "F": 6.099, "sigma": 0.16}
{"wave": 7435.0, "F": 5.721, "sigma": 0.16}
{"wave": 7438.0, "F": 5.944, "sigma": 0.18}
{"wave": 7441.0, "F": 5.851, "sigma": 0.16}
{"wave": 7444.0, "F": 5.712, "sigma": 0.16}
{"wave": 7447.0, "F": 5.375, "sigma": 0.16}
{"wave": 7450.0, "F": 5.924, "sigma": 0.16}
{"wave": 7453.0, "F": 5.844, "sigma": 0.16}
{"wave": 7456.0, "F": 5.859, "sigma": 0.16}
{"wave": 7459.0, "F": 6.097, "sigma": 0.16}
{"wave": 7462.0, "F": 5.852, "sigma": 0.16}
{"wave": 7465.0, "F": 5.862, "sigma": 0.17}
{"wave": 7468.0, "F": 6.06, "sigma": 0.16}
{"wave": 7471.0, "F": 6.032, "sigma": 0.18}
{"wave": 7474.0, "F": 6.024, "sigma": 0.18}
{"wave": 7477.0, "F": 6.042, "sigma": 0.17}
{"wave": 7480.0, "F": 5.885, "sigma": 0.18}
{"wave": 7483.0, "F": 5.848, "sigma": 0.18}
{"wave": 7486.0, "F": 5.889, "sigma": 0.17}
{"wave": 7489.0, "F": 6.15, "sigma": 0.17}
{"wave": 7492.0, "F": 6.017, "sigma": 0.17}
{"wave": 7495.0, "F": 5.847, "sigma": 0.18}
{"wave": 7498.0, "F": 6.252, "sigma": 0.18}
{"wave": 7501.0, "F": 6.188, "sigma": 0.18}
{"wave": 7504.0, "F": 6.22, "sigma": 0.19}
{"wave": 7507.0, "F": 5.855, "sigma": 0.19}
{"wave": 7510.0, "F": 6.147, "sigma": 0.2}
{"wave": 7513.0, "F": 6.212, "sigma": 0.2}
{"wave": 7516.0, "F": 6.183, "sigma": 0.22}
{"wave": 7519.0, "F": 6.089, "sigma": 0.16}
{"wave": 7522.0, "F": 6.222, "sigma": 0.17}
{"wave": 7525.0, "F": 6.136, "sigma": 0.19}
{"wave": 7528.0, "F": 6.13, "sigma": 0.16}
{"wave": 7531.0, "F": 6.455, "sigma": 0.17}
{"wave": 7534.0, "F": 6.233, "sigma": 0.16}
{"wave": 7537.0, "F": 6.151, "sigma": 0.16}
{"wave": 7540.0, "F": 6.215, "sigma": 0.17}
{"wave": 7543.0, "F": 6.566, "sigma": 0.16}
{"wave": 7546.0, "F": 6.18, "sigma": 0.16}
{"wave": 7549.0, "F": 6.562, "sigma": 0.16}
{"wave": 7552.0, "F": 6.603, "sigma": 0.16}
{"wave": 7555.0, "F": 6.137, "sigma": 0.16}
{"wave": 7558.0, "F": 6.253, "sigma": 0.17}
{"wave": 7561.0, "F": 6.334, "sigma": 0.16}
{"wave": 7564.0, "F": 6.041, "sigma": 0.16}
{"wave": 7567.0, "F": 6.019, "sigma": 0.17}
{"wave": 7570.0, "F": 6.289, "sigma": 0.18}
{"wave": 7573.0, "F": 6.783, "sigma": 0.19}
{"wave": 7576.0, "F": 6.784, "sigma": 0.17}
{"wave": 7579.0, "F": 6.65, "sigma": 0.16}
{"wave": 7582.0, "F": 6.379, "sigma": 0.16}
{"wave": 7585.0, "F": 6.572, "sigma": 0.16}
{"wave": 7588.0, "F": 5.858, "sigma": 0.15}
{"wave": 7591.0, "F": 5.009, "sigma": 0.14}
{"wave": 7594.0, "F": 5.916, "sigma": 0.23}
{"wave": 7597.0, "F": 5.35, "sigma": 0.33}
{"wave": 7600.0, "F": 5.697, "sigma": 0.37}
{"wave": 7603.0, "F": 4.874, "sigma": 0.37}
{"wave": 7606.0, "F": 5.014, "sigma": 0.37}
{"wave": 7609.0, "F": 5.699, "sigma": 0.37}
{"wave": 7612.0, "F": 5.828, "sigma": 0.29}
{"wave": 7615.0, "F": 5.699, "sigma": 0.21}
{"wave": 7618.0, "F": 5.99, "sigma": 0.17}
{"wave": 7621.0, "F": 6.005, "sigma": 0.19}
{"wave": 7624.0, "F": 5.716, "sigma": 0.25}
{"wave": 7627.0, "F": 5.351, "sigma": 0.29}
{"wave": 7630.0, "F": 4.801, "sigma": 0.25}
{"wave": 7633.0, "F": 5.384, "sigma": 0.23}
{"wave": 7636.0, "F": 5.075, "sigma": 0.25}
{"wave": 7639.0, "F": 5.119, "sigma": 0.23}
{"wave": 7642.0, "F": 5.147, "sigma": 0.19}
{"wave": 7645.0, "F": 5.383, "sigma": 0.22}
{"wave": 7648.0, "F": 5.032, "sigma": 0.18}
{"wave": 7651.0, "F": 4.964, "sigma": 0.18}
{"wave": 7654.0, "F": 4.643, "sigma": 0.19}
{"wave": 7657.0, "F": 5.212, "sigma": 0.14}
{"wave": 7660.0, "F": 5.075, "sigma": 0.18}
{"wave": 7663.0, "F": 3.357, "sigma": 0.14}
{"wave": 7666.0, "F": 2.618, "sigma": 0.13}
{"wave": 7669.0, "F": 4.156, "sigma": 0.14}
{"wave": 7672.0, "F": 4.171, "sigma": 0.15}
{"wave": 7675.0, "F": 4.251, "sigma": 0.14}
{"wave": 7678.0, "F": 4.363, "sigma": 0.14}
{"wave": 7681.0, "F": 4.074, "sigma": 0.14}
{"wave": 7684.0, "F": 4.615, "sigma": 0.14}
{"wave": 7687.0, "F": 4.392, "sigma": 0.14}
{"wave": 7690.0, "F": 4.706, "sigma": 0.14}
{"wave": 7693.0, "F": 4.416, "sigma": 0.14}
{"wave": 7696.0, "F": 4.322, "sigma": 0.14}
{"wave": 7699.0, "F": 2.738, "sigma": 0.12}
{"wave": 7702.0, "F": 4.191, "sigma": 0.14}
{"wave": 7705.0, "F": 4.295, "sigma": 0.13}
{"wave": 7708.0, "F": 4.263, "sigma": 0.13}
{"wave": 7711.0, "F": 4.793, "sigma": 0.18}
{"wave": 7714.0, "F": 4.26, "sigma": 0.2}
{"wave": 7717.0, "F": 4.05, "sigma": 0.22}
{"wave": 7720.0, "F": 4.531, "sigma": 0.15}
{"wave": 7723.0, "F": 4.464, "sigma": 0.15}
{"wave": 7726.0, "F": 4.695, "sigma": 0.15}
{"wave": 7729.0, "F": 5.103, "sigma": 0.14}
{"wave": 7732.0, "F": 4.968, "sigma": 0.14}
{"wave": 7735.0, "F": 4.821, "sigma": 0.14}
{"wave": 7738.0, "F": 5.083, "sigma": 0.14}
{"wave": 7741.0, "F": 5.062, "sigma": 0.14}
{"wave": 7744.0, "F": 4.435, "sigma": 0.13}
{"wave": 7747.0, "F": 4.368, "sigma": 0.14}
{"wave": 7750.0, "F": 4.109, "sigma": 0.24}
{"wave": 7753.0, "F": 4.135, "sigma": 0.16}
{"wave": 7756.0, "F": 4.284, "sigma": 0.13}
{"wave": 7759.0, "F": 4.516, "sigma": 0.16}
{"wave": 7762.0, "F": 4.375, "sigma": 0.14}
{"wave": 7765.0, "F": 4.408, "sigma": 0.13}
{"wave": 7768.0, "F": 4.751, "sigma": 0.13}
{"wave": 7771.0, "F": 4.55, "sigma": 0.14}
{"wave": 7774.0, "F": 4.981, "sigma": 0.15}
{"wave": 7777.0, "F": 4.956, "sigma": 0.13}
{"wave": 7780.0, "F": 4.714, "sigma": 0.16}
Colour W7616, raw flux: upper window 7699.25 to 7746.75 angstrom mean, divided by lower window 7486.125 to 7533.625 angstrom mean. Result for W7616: 0.74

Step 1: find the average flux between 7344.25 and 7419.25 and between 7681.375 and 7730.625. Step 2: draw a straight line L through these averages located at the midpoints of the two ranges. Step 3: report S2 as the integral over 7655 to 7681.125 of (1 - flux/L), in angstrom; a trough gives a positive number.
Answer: 1.90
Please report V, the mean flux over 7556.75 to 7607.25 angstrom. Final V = 5.99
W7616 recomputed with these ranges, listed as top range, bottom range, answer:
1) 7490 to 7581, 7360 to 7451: 1.12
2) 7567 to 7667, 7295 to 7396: 1.09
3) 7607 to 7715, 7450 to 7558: 0.77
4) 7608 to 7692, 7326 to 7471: 0.89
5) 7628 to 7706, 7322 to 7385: 0.87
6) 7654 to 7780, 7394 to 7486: 0.76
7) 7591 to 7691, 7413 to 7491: 0.85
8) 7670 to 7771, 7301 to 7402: 0.87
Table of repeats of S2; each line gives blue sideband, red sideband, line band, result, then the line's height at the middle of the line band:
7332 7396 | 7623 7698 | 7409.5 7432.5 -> -2.7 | 5.15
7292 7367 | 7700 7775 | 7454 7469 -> -3.9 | 4.72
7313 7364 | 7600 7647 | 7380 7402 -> -2.3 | 5.03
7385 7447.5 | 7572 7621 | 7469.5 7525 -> -2.9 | 5.77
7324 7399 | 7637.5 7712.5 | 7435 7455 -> -3.1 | 5.01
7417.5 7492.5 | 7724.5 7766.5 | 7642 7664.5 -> 0.8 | 5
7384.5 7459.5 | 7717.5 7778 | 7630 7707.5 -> 6.6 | 4.88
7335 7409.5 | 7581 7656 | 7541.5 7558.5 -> -3.1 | 5.42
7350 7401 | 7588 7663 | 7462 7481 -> -2.3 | 5.34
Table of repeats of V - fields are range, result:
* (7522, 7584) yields 6.34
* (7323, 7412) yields 5.26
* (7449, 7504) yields 5.99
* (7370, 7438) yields 5.62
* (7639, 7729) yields 4.41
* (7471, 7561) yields 6.16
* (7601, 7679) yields 4.97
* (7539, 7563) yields 6.35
